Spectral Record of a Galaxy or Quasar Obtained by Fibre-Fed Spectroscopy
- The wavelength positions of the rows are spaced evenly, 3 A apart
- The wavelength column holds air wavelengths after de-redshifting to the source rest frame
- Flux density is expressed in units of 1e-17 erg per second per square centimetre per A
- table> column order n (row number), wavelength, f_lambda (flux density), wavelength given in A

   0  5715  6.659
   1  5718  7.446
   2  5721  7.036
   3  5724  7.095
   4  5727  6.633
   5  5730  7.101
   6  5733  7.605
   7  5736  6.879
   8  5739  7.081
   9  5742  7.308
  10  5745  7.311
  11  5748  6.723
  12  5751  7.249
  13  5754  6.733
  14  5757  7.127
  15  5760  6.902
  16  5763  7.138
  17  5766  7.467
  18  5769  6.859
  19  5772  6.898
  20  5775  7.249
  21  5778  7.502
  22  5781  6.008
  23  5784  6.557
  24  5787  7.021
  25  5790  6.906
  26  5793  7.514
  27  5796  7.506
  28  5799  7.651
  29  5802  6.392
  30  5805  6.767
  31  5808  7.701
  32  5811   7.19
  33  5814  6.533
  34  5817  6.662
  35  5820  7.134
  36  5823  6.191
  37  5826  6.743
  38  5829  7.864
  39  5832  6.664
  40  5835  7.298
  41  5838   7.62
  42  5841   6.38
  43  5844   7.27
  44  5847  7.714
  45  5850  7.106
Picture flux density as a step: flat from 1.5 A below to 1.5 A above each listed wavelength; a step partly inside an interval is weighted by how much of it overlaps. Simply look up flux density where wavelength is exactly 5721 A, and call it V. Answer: 7.036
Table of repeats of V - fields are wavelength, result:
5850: 7.106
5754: 6.733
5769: 6.859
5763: 7.138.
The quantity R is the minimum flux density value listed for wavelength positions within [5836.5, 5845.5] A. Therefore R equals 6.38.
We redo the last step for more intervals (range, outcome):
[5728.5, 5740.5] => 6.879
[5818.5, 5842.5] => 6.191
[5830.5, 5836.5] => 6.664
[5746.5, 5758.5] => 6.723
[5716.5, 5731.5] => 6.633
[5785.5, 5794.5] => 6.906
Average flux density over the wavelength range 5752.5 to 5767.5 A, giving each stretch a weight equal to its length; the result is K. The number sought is 7.07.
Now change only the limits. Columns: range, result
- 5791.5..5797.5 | 7.51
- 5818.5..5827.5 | 6.69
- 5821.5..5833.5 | 6.87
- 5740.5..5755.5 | 7.06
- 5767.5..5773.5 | 6.88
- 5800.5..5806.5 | 6.58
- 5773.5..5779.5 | 7.38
